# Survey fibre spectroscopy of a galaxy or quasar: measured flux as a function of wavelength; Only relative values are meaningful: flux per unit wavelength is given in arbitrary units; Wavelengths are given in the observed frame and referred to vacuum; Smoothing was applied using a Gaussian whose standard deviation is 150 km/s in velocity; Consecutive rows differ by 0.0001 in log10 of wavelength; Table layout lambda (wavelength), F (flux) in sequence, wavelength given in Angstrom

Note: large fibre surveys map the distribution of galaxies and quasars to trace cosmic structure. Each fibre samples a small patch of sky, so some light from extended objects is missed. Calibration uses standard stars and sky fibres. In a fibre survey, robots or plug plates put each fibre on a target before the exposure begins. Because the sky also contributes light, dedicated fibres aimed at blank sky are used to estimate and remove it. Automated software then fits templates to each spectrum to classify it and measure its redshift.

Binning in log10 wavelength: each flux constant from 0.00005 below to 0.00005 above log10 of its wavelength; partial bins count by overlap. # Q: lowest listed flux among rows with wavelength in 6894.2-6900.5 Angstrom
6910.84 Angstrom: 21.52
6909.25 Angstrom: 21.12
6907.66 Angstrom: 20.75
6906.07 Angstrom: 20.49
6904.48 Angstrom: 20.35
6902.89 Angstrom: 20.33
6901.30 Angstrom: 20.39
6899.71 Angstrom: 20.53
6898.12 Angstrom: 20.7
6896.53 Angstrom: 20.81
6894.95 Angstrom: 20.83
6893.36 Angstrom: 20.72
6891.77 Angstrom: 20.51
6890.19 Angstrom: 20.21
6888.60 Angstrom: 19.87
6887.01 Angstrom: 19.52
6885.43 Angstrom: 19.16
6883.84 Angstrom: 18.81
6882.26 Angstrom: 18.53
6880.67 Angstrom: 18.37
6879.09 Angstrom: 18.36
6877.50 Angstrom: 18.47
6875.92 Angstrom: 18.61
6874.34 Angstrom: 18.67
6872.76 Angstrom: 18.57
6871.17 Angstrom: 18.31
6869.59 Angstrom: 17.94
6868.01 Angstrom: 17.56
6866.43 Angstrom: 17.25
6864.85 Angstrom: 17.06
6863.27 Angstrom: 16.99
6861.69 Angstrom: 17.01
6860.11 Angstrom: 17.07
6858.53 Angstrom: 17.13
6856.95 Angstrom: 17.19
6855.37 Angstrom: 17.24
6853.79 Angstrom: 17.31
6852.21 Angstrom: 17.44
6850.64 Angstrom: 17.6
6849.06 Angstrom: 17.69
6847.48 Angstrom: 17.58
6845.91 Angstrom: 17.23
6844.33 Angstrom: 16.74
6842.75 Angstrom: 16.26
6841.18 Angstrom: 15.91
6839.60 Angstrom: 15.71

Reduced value 20.53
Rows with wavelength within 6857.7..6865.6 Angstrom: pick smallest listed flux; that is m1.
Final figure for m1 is 16.99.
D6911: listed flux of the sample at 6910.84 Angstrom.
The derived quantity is 21.52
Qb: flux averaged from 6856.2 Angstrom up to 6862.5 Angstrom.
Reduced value 17.1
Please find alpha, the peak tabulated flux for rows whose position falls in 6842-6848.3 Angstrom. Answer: 17.58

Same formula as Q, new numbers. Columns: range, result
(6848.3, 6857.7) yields 17.19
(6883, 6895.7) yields 18.81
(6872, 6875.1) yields 18.57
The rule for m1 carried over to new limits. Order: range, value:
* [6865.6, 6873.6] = 17.25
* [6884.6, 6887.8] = 19.16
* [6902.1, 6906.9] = 20.33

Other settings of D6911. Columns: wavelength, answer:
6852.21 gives 17.44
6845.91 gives 17.23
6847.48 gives 17.58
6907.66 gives 20.75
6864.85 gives 17.06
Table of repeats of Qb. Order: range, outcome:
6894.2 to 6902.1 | 20.7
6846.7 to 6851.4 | 17.6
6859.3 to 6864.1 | 17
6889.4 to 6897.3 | 20.6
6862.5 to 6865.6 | 17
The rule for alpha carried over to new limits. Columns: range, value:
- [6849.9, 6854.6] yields 17.6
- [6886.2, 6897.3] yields 20.83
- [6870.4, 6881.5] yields 18.67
